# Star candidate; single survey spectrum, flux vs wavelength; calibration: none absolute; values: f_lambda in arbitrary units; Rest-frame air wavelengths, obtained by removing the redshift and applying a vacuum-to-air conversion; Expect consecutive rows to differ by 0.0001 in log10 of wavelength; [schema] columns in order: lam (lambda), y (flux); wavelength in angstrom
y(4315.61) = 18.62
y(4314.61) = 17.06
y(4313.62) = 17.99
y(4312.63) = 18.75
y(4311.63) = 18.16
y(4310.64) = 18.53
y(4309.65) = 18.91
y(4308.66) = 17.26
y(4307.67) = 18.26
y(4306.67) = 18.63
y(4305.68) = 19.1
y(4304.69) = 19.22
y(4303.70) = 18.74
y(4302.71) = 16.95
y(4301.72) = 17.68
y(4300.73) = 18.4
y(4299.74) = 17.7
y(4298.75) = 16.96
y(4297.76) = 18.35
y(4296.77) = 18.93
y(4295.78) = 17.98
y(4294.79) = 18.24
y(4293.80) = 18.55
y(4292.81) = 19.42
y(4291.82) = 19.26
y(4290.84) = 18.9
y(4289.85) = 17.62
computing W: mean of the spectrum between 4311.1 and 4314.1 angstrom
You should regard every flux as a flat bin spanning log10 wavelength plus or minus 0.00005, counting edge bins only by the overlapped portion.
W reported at 18.3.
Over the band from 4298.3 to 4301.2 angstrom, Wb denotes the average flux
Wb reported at 17.7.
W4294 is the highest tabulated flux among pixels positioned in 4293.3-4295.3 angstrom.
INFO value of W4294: 18.55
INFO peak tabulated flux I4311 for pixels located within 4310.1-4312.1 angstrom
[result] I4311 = 18.53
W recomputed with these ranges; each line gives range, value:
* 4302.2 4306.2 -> 18.5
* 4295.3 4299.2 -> 18.1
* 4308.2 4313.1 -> 18.3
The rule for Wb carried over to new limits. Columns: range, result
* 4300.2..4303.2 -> 17.7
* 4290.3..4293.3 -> 19.2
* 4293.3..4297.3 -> 18.4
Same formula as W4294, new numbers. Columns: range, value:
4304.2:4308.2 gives 19.22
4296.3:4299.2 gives 18.93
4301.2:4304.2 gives 18.74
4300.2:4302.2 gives 18.4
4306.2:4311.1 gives 18.91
